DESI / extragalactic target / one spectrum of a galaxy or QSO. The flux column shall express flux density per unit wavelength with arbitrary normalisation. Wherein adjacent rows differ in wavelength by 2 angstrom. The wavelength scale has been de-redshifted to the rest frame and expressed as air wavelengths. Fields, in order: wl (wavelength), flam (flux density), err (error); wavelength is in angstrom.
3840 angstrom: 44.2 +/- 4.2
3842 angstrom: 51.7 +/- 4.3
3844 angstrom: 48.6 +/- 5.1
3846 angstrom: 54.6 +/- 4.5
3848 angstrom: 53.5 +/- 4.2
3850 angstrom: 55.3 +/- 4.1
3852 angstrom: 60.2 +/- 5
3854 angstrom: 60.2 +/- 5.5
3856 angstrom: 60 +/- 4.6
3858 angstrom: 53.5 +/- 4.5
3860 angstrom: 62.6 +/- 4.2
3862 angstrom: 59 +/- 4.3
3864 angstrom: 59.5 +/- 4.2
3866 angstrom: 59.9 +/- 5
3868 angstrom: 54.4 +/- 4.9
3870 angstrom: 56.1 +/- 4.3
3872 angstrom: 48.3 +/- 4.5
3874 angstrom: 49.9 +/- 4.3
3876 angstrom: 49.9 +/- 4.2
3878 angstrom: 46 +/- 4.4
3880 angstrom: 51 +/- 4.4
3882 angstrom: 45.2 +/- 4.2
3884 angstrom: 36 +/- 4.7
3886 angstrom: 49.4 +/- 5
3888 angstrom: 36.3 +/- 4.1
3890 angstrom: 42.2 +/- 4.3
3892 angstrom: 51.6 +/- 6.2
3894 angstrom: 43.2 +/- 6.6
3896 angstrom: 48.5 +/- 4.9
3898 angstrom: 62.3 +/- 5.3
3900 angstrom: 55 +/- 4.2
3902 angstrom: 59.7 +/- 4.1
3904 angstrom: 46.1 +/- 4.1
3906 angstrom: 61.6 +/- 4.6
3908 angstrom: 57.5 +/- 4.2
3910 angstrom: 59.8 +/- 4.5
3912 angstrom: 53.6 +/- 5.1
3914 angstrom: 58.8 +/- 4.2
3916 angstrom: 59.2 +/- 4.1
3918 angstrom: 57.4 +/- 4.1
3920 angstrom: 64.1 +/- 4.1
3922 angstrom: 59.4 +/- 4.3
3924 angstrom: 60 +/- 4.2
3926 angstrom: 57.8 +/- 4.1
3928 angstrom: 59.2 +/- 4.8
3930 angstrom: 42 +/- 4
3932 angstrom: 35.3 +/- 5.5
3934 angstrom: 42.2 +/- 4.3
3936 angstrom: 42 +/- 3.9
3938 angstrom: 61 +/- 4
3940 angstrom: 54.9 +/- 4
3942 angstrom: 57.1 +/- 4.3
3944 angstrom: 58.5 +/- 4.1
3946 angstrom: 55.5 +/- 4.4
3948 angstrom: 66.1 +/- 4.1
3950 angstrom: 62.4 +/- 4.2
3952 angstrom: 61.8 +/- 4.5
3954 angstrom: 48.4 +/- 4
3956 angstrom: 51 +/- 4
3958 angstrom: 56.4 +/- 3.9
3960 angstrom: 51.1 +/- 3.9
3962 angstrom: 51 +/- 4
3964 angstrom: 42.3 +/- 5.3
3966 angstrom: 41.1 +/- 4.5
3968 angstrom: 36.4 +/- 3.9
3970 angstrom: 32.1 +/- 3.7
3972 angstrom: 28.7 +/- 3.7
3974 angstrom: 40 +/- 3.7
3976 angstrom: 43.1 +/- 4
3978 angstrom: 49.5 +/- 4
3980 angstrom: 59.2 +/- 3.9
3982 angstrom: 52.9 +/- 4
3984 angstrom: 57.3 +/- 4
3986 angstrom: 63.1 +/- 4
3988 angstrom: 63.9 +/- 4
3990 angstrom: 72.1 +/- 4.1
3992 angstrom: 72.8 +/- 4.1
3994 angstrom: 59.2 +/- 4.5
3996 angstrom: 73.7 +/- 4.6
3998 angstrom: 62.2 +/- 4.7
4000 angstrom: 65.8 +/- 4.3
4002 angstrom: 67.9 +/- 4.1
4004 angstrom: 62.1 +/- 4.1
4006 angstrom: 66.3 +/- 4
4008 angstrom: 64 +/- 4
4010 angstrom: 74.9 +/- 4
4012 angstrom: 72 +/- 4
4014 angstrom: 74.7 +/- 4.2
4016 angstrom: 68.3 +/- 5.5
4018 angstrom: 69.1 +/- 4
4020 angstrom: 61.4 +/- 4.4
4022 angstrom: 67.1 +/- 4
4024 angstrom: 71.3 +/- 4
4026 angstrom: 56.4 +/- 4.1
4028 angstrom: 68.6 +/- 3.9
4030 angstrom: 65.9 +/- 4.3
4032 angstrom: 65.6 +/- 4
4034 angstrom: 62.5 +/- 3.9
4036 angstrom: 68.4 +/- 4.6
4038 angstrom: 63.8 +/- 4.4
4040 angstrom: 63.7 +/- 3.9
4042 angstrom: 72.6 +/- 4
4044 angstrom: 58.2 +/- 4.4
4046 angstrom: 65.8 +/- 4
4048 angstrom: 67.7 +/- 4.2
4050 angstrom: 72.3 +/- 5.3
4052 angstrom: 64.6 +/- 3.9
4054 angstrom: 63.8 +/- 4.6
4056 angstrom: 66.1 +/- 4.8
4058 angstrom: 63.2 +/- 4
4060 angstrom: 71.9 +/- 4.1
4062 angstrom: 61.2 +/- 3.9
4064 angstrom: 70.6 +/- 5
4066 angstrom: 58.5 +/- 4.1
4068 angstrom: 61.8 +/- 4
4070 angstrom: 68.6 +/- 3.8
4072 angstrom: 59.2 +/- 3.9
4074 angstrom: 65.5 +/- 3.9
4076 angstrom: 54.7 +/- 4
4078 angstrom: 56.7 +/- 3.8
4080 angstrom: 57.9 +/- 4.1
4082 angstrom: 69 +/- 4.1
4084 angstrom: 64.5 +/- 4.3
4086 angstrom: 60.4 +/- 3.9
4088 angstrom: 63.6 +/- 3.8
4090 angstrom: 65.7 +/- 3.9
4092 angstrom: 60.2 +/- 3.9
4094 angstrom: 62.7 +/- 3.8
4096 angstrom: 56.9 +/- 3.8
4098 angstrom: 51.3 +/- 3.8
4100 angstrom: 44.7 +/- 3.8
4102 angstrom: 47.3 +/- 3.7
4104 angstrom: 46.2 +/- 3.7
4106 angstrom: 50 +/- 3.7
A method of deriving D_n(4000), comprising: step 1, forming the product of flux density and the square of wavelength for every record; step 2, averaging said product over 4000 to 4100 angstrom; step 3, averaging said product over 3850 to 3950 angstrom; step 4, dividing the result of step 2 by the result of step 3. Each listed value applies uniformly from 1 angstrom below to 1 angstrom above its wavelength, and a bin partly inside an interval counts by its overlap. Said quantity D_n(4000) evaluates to 1.3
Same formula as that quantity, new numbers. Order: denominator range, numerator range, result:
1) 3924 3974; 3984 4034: 1.38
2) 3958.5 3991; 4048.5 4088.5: 1.36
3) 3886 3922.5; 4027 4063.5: 1.31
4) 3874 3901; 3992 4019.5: 1.51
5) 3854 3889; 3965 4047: 1.26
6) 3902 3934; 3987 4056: 1.27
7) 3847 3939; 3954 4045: 1.19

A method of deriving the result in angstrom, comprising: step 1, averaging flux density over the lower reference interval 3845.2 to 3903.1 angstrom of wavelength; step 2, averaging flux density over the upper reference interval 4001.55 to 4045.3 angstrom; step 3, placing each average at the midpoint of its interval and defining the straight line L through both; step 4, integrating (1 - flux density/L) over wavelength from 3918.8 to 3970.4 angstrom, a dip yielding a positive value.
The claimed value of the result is 6.0 angstrom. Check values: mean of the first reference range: 52.5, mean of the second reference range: 66.6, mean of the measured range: 52.1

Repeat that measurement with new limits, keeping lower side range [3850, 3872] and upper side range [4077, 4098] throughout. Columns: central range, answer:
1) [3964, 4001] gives 3.7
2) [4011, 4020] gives -1.5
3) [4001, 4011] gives -1.2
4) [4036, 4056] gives -1.8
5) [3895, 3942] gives 3.2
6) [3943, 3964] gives 1.3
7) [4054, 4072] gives -1.2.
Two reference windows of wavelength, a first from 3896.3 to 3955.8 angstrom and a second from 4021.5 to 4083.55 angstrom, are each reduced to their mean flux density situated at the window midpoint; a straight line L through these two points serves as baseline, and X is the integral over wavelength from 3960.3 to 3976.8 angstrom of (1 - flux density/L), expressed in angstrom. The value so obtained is 5.3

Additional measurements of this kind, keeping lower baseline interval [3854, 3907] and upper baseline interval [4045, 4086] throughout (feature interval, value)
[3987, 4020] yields -4.3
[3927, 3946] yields 1.8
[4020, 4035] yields -0.8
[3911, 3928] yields -1.3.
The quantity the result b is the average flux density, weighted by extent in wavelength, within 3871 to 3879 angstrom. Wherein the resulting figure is 48.5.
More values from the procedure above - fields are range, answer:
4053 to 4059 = 64.4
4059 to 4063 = 66.6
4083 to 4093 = 62.9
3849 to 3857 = 58.9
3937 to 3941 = 58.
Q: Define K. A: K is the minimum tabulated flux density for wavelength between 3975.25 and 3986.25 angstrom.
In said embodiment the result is 43.1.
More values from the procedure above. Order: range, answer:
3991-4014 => 59.2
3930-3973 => 28.7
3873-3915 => 36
